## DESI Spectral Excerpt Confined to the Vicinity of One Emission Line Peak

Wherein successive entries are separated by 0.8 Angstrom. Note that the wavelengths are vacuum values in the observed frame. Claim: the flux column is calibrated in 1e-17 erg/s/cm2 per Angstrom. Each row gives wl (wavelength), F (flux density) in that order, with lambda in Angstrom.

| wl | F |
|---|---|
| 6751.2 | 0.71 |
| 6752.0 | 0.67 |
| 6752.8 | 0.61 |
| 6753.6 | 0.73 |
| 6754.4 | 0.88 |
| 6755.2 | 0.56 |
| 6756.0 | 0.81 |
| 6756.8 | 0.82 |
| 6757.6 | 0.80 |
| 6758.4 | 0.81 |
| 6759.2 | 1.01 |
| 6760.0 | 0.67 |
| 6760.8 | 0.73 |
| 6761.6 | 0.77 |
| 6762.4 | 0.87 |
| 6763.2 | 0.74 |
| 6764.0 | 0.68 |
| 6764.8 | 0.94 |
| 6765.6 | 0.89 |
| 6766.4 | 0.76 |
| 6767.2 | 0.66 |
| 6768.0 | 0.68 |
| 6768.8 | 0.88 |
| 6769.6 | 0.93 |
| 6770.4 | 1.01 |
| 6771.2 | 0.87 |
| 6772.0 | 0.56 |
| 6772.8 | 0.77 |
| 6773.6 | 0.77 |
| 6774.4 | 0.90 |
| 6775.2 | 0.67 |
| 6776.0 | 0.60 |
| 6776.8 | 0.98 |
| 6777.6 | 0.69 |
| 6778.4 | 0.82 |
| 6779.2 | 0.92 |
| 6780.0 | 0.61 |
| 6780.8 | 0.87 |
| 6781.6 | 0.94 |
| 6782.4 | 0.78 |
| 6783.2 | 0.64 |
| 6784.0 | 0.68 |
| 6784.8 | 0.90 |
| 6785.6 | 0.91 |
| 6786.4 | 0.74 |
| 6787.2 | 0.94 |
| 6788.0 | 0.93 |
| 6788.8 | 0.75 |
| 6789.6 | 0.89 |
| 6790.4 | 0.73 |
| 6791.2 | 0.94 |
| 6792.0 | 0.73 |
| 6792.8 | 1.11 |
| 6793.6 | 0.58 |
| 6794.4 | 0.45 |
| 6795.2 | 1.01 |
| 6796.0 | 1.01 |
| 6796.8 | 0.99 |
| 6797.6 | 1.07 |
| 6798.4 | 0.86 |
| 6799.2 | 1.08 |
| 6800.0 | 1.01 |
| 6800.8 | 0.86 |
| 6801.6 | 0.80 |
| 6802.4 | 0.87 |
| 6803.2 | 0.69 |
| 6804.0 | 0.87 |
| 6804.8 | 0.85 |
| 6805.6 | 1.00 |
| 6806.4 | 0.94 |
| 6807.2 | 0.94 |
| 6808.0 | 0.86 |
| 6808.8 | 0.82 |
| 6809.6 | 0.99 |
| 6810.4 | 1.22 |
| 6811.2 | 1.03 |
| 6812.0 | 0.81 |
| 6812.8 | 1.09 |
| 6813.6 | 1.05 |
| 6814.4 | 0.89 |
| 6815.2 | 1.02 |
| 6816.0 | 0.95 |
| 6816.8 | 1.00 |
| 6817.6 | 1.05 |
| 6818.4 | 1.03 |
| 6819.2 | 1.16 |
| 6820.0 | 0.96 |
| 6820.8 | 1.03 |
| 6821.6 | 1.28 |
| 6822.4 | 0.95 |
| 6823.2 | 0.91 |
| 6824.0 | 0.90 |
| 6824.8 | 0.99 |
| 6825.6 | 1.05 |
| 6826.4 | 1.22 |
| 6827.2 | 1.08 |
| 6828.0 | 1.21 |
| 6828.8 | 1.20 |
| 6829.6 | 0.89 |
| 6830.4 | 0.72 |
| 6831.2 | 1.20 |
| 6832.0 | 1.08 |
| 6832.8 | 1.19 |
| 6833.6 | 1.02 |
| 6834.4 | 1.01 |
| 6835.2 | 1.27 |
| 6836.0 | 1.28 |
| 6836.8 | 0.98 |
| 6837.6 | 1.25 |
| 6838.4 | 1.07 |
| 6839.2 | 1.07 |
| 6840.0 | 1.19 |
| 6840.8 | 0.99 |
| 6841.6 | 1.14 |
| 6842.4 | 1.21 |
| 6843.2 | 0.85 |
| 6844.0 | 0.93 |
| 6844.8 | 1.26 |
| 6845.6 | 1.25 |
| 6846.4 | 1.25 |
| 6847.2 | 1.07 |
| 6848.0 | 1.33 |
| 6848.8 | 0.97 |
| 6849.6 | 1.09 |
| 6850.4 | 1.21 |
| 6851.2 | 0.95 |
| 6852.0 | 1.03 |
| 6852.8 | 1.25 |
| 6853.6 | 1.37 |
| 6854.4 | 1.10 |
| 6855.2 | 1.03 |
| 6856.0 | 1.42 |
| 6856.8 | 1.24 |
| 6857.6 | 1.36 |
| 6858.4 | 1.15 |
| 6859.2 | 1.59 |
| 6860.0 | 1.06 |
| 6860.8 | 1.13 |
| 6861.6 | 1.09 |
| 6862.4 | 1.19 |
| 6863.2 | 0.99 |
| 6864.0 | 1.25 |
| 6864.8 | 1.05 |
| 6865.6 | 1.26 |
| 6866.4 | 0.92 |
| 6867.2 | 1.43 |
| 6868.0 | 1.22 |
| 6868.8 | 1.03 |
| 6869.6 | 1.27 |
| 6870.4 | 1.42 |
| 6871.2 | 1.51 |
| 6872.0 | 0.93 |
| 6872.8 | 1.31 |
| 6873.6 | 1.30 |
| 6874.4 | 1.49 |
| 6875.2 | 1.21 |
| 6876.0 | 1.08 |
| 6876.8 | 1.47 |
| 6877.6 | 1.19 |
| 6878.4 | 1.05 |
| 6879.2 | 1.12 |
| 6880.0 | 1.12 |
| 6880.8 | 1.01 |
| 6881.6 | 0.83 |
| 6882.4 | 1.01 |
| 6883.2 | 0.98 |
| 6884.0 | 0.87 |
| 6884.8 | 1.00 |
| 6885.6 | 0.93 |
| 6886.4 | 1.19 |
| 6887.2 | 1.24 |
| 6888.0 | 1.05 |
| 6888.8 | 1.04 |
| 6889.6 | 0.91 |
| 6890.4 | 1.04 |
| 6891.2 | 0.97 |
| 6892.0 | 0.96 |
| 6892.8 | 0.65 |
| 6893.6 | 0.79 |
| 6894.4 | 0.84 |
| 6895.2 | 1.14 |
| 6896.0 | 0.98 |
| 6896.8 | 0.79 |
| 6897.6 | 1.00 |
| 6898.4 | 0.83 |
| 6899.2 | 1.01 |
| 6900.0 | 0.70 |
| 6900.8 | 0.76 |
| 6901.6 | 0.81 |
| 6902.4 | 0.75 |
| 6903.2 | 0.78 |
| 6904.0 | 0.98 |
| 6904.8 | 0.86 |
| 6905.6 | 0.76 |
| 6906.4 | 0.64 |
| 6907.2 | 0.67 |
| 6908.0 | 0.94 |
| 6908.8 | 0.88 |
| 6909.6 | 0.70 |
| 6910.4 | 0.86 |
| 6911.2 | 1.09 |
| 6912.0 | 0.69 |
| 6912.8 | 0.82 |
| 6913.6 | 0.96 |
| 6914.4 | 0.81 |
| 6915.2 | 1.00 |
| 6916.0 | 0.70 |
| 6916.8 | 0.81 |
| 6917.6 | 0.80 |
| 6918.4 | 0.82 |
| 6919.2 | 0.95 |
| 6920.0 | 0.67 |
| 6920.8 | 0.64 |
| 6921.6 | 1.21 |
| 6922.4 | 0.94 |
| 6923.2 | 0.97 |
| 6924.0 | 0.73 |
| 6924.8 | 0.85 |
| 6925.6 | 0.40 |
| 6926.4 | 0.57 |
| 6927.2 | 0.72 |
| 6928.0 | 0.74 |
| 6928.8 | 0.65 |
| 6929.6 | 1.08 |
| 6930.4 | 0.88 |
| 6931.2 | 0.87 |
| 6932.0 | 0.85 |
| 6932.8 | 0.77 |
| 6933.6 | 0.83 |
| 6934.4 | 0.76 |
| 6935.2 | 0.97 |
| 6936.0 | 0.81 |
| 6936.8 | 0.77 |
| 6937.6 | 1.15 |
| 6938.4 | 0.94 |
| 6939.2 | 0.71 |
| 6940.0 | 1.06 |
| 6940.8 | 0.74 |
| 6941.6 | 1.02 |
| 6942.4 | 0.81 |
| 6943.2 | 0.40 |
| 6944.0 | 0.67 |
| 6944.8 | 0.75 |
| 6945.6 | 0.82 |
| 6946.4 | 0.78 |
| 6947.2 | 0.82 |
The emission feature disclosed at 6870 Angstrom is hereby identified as Mg II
